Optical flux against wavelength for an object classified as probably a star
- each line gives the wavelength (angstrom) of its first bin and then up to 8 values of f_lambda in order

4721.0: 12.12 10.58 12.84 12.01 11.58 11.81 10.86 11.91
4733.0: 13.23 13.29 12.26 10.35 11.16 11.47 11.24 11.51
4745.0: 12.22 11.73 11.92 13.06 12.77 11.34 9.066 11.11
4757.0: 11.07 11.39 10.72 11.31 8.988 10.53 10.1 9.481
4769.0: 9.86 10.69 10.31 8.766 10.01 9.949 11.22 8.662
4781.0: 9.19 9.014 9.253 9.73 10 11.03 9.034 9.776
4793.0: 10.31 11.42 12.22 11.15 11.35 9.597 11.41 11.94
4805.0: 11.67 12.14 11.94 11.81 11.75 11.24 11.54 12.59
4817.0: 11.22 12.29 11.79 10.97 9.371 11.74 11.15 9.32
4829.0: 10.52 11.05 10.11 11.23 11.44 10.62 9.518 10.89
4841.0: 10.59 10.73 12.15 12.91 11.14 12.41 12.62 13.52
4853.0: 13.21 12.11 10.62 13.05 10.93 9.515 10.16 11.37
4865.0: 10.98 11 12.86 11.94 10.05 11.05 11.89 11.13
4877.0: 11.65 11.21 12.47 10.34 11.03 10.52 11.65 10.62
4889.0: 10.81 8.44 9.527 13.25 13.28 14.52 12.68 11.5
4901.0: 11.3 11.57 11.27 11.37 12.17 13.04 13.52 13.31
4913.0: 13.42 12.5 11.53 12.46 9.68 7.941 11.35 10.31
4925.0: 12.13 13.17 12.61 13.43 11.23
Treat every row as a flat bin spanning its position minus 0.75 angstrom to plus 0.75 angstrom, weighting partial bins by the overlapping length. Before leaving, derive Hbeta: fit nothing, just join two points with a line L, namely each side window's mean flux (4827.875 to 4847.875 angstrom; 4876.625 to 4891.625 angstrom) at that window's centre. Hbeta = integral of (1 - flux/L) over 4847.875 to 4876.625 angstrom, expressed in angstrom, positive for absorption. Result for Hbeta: -1.86 angstrom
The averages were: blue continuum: 11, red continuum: 10.8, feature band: 11.6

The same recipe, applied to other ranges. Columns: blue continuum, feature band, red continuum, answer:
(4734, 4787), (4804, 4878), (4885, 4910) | -0.5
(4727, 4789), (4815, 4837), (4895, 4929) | 0.6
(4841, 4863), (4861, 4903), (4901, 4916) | 2.4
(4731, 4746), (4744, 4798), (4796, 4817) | 5.6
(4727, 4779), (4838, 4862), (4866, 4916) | -0.2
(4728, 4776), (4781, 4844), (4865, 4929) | 2.4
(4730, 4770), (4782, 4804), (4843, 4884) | 1.7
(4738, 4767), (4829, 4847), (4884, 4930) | 0.8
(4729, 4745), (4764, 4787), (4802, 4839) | 3.4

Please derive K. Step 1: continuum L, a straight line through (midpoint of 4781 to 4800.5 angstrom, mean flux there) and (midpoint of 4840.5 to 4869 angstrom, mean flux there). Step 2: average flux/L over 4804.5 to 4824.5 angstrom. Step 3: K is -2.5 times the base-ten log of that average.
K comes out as -0.07 mag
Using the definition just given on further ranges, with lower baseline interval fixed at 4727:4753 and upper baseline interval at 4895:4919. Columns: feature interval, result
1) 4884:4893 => 0.19 mag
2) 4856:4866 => 0.12 mag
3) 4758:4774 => 0.17 mag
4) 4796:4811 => 0.05 mag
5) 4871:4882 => 0.09 mag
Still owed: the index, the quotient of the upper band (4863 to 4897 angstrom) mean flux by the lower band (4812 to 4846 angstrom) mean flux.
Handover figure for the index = 1.03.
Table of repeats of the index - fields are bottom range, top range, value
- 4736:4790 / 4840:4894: 1.07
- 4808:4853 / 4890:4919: 1.07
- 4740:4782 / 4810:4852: 1.06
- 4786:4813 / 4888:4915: 1.09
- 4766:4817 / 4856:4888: 1.06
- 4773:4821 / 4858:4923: 1.06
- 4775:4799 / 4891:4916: 1.21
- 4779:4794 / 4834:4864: 1.19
